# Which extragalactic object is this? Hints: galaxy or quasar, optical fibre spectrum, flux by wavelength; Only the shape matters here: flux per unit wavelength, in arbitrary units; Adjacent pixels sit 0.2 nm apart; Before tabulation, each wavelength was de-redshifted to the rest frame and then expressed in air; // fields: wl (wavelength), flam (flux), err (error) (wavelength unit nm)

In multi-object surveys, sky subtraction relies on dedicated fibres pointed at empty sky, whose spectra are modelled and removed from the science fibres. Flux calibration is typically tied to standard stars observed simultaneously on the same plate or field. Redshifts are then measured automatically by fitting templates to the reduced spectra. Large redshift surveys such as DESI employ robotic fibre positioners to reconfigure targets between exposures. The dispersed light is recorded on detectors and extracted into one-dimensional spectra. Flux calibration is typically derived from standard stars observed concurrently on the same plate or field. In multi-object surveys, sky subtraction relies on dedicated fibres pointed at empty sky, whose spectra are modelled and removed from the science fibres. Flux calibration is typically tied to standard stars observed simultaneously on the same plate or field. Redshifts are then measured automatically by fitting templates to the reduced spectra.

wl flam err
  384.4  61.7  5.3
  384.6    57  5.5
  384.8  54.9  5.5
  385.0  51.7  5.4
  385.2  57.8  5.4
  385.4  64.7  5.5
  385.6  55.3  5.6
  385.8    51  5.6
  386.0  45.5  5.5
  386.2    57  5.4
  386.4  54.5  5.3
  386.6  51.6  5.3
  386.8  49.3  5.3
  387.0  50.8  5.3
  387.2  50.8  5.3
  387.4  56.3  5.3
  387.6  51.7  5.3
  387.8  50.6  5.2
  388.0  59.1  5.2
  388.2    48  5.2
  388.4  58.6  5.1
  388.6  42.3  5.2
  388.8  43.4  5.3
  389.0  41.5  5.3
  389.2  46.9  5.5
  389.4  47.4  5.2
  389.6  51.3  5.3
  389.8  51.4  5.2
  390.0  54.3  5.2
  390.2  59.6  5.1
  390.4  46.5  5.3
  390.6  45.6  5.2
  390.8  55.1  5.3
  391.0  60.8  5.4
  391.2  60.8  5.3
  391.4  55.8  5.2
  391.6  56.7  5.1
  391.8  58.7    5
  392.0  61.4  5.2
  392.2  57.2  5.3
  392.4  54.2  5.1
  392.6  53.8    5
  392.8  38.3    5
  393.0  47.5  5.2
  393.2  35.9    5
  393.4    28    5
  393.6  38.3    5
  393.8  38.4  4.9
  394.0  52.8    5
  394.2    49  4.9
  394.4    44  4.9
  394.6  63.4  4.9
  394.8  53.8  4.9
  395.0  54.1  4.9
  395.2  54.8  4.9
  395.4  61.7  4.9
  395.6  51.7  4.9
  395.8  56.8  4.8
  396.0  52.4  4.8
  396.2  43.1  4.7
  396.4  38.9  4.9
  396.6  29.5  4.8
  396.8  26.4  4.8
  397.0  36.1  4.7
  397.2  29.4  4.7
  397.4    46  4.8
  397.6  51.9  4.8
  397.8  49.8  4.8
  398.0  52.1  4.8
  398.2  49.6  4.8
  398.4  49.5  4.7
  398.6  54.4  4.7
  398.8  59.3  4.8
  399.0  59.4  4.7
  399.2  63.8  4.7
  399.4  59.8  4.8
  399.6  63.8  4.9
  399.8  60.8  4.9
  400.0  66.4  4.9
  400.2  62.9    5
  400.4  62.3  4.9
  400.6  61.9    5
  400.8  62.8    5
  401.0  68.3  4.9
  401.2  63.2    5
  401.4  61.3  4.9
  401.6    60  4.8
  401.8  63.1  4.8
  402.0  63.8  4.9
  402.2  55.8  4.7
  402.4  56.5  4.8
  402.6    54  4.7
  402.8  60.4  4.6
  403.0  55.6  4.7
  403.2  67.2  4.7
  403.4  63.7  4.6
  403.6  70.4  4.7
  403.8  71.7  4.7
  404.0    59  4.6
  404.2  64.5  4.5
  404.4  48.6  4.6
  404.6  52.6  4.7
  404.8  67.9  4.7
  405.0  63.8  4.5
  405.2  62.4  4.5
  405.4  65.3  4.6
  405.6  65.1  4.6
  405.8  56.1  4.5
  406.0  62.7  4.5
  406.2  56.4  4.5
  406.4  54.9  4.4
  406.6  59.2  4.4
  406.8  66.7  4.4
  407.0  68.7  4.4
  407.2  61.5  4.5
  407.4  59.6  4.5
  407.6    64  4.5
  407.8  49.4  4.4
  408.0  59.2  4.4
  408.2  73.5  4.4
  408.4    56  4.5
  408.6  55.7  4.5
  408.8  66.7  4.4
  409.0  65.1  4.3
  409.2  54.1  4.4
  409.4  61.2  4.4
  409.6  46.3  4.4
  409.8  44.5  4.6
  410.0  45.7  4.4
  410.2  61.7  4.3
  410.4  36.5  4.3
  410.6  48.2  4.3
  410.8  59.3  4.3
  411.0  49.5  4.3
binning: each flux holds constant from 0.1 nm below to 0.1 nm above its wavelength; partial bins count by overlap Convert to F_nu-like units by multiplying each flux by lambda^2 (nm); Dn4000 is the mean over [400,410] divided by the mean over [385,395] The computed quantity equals 1.28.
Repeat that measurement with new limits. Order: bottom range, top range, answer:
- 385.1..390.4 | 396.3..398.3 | 0.83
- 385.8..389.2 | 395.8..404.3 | 1.18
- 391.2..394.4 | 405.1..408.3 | 1.36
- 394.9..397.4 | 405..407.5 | 1.45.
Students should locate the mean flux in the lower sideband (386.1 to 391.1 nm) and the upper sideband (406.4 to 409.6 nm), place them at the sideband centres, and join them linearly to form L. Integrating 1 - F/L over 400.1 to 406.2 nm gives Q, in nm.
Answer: -0.347 nm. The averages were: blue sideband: 51.4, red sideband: 60.7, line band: 61.7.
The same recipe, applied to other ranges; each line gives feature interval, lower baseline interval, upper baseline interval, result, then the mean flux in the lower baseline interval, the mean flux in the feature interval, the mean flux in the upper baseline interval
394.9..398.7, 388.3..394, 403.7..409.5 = 0.50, 49.7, 46.7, 61.1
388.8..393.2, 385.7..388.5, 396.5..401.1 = 0.06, 52.5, 52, 53.3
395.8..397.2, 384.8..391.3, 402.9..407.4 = 0.45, 52.3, 38.5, 61.9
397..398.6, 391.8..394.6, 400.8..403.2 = 0.22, 47.1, 46.7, 60.6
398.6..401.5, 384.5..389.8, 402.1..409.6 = -0.21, 51.9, 62.3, 60.8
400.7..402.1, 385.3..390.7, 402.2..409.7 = -0.12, 51.3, 63.2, 60.6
